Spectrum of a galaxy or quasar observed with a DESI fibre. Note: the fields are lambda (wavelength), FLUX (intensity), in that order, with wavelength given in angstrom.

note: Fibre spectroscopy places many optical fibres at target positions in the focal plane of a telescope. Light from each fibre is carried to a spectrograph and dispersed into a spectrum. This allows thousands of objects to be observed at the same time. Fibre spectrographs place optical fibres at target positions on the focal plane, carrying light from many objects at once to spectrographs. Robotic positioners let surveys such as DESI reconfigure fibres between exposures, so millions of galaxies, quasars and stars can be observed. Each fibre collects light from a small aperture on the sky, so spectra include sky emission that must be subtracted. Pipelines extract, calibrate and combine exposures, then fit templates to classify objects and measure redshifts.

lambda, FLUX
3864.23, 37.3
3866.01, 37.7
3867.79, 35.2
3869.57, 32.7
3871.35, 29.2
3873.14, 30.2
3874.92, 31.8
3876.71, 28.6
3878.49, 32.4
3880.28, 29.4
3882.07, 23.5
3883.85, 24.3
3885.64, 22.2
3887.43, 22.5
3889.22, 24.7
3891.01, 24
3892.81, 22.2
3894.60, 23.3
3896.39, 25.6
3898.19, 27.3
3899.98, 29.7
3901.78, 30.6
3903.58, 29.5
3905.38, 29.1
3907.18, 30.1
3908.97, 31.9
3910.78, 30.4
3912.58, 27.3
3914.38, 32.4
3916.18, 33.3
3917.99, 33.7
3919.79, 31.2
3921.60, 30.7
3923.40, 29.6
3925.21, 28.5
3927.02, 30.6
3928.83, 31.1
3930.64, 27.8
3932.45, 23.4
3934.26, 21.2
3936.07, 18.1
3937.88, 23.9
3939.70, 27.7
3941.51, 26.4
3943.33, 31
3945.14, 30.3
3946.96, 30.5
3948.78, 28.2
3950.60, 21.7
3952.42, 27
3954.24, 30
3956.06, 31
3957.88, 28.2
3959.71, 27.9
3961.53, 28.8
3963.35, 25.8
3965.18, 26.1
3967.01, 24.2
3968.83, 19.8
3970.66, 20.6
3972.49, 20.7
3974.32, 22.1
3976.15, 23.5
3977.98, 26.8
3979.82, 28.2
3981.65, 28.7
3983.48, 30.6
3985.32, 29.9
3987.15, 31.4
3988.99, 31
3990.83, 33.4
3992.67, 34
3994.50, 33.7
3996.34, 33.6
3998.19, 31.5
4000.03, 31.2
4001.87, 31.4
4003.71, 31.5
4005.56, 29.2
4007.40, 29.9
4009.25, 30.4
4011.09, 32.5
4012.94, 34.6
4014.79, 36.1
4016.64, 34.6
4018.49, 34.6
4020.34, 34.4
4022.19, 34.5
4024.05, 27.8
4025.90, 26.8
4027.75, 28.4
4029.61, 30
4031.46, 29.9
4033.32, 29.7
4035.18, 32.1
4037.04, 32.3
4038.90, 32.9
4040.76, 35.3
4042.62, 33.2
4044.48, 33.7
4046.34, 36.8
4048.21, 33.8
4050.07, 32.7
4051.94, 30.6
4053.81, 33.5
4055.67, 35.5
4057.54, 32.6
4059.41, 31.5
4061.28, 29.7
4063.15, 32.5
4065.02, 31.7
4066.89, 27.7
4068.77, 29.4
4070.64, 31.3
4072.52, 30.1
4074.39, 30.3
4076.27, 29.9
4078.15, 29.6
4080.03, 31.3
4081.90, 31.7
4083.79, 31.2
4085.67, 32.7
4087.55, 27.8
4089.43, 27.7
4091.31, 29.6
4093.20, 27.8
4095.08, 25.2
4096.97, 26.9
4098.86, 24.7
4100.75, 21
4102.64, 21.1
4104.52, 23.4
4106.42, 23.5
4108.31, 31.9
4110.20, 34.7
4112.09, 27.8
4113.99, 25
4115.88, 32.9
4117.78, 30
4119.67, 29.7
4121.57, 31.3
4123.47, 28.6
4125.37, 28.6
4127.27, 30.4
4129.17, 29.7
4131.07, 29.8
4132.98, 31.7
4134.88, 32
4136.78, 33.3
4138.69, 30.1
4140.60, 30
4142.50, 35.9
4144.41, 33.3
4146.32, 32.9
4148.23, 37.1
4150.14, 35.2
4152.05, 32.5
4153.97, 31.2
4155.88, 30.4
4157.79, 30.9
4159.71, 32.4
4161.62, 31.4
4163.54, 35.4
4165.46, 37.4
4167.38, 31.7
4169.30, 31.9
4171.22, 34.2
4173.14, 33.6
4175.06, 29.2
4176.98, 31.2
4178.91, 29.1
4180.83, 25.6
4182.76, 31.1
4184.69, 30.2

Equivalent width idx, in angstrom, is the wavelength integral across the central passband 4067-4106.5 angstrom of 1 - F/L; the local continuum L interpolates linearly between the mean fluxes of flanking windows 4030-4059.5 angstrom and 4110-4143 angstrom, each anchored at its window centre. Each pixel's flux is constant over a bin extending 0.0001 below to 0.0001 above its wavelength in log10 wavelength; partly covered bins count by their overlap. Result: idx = 4.58 angstrom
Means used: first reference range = 32.9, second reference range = 30.5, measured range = 28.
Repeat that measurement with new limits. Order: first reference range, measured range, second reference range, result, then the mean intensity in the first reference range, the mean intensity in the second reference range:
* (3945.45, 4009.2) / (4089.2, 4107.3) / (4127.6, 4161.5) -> 3.6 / 28.4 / 32.2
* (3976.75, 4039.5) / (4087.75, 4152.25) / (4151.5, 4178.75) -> 5.0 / 31.4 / 32.3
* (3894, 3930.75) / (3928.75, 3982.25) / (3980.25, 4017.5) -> 8.5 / 29.8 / 31.9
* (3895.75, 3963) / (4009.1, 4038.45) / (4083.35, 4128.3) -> -3.7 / 28.5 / 28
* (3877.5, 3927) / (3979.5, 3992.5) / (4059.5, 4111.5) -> -1.1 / 28.2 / 28.7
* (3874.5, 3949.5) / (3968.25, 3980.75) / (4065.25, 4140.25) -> 2.2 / 27.8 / 29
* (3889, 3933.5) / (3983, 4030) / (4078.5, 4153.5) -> -4.2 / 28.8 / 29.8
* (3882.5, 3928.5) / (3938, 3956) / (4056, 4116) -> 0.2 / 28.2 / 28.9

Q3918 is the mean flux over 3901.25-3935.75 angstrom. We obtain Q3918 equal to 29.4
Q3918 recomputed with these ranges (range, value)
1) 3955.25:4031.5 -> 29.5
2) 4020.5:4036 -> 30.1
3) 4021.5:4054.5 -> 31.9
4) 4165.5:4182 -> 31.2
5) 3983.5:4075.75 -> 31.9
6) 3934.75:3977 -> 25.8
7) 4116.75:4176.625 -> 32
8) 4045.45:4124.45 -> 29.7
